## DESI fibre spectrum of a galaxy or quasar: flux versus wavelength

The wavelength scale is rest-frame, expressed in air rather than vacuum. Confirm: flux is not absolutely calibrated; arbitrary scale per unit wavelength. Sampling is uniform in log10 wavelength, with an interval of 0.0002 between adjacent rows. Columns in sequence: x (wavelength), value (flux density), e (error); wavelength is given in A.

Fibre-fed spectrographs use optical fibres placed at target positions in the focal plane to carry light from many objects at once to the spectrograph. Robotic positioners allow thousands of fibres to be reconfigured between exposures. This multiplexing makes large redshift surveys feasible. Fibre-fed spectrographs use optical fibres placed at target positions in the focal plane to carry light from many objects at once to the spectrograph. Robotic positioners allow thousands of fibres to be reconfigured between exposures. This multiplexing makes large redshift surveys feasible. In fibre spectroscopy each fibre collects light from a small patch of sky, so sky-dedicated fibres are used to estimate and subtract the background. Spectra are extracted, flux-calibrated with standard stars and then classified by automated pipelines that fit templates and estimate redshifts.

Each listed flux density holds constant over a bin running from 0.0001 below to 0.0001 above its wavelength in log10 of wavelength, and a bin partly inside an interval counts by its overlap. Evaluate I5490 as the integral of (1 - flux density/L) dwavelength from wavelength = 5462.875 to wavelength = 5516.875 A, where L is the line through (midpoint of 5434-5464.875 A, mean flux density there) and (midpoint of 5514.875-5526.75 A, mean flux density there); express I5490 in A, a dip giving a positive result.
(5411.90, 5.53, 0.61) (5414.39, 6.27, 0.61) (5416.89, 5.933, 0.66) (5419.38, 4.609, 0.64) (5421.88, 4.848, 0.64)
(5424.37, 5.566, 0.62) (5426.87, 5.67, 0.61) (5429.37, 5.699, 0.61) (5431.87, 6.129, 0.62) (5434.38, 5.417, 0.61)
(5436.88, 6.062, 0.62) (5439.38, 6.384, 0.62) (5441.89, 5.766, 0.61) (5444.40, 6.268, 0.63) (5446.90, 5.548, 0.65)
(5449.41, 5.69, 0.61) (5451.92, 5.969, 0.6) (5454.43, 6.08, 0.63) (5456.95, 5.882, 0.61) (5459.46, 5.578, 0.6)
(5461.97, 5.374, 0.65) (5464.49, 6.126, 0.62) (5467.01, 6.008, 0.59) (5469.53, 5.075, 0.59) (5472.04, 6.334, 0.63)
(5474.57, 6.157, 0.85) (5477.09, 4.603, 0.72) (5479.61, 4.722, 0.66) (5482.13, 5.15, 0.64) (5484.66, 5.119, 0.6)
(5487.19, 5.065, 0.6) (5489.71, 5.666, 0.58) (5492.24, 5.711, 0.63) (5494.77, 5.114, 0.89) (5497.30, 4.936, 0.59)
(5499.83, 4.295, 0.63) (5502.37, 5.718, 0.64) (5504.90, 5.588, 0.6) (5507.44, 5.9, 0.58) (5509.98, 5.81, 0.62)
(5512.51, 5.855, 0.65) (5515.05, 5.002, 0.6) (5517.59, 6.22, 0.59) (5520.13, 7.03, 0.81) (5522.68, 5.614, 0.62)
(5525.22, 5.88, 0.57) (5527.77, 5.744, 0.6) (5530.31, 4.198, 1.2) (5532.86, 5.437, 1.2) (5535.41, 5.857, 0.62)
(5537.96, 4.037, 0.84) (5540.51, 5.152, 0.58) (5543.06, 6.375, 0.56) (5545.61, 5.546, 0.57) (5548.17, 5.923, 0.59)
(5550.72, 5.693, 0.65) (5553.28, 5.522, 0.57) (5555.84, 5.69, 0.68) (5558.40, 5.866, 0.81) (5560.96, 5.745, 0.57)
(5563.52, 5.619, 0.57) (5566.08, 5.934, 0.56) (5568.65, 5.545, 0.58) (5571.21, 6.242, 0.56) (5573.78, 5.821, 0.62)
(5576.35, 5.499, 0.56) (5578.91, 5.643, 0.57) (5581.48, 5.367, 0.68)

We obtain 4.7 A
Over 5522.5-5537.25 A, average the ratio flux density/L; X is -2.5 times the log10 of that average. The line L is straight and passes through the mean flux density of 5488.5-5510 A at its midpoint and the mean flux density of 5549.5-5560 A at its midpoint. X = 0.03 mag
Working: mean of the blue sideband 5.39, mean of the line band 5.39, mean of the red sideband 5.69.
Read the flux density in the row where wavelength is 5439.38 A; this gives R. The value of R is 6.384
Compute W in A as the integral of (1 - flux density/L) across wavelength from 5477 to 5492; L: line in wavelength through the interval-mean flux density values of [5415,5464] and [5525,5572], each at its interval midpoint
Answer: 1.4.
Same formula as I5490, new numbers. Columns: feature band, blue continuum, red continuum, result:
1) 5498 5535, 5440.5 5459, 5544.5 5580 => 1.30 A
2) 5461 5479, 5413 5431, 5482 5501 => -1.30 A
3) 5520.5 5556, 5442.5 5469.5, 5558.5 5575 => 1.89 A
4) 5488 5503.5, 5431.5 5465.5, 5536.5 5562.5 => 1.34 A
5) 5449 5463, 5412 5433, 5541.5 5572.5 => -0.33 A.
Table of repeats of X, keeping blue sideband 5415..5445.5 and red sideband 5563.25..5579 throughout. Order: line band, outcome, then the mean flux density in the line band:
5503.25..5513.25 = -0.01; 5.78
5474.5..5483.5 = 0.14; 5.03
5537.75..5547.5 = 0.06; 5.45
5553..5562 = 0.01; 5.72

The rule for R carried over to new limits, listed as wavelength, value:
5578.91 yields 5.643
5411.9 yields 5.53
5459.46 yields 5.578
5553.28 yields 5.522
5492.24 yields 5.711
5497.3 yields 4.936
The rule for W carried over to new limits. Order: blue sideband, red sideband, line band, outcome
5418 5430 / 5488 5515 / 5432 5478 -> -4.13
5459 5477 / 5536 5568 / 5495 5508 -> 1.01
